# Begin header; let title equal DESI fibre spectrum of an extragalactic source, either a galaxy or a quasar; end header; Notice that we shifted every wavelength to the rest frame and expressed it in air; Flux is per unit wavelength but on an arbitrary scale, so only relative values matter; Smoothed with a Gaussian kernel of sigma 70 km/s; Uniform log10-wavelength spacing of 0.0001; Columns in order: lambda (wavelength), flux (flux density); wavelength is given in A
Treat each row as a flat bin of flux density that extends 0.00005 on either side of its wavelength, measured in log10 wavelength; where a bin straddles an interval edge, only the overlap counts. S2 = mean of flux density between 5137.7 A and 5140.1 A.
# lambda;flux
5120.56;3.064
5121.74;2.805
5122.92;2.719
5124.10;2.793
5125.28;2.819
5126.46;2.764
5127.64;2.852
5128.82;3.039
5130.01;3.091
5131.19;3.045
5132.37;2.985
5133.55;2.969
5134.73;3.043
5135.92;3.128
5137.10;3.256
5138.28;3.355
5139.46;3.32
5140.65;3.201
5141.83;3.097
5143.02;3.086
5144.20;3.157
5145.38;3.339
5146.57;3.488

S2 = 3.33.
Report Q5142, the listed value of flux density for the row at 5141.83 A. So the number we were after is 3.097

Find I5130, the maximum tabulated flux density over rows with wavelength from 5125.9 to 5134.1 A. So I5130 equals 3.091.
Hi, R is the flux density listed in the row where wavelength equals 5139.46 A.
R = 3.32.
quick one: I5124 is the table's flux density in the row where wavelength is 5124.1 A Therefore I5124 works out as 2.793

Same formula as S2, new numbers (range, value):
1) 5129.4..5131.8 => 3.06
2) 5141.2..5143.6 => 3.09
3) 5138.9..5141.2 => 3.25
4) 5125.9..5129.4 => 2.89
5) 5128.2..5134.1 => 3.02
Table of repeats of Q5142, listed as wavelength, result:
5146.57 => 3.488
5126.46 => 2.764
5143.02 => 3.086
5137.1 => 3.256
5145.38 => 3.339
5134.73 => 3.043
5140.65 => 3.201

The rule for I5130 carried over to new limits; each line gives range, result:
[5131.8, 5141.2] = 3.355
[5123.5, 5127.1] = 2.819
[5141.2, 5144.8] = 3.157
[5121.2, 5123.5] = 2.805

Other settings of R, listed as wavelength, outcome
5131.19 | 3.045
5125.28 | 2.819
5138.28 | 3.355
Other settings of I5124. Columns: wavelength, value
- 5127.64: 2.852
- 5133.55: 2.969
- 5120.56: 3.064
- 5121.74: 2.805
